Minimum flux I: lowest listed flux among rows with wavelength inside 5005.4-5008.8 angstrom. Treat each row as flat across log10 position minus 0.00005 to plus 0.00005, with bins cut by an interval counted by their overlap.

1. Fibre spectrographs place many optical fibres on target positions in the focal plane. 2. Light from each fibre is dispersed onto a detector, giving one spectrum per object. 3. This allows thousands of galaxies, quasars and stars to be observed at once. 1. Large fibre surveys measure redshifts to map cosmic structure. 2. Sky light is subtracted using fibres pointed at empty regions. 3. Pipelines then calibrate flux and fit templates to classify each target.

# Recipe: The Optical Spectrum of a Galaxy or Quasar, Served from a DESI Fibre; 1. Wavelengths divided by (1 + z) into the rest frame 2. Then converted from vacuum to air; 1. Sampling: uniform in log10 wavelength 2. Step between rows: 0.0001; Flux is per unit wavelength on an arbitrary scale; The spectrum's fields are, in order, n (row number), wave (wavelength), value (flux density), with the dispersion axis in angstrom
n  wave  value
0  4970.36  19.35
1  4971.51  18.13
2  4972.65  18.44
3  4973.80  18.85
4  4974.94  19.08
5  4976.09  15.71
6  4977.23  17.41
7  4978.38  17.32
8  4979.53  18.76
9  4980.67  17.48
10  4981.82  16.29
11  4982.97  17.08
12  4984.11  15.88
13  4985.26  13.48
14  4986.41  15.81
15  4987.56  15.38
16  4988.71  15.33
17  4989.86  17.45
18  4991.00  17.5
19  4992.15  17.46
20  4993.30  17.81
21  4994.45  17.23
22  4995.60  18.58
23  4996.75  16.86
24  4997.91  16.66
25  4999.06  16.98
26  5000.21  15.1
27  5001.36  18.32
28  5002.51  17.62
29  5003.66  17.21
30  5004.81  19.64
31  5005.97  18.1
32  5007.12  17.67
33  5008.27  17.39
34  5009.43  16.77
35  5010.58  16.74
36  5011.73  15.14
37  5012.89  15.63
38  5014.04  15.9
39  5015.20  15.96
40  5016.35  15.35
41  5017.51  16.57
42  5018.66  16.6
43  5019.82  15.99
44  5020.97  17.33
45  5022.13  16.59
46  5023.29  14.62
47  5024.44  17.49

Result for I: 17.39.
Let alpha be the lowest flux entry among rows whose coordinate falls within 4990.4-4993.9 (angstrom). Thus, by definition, 17.46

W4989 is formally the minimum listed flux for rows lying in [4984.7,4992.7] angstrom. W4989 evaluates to 13.48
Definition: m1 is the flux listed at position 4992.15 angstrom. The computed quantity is 17.46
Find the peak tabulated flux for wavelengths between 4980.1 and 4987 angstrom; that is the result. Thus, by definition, 17.48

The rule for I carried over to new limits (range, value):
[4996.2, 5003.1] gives 15.1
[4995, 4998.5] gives 16.66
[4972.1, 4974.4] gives 18.44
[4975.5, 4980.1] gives 15.71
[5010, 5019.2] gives 15.14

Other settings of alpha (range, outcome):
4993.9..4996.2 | 17.23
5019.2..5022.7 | 15.99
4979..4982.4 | 16.29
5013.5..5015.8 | 15.9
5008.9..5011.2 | 16.74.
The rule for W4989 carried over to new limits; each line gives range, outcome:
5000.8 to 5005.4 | 17.21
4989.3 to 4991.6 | 17.45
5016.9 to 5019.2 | 16.57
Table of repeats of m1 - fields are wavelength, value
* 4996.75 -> 16.86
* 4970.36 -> 19.35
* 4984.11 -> 15.88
